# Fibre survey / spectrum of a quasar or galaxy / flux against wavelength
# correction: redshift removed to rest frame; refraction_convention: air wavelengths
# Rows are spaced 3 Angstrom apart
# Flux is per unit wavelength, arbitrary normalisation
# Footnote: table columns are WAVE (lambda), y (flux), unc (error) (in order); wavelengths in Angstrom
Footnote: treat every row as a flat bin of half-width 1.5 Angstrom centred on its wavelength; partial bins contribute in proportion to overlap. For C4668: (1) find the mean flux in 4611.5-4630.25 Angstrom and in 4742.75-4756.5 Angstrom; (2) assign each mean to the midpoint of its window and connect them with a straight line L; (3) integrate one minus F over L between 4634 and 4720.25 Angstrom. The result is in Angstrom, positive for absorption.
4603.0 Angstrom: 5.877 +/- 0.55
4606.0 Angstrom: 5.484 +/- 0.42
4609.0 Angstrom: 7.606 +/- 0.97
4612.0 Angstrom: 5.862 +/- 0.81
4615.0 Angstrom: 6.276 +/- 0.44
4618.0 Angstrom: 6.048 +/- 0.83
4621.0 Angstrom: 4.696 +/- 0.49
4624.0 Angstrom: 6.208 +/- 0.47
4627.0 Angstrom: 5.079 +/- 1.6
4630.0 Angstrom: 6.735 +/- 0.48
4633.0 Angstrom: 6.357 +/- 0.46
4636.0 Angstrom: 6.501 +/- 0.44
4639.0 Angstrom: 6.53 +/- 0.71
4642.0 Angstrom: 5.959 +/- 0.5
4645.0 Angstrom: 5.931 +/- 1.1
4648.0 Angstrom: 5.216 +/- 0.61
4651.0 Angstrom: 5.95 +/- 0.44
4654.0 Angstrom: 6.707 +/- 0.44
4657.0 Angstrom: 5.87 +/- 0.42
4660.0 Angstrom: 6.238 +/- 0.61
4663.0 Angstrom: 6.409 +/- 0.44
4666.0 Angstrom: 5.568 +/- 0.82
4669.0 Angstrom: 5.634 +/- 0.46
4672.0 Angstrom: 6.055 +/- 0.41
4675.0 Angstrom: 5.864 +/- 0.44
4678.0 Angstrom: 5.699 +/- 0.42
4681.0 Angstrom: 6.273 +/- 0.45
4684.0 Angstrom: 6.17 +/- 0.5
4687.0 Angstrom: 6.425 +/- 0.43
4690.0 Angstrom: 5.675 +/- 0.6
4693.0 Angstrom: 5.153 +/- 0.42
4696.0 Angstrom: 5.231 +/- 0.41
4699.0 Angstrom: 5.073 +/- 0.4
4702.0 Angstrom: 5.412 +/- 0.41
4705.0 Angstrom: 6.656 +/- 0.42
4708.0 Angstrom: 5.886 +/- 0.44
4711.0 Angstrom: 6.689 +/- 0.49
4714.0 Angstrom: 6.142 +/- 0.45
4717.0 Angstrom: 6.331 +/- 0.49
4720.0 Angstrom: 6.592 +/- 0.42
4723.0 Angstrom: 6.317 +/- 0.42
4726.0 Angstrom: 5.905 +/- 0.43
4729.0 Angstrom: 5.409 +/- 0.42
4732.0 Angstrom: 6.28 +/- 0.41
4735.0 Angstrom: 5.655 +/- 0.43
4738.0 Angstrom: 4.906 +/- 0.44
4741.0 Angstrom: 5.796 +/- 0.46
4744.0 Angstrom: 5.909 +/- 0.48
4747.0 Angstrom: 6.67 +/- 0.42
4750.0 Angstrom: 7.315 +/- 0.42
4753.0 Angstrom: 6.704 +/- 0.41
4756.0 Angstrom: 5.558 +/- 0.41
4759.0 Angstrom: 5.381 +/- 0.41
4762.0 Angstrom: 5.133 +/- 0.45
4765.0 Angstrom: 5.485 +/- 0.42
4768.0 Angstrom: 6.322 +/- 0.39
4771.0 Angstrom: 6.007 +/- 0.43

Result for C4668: 1.5 Angstrom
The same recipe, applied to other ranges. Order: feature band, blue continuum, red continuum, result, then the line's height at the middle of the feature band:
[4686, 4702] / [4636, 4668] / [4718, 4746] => 1.32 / 5.97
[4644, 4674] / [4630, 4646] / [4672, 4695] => 0.78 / 6.12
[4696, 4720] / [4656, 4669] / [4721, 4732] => -0.17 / 5.97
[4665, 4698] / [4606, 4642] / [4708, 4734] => 2.00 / 6.16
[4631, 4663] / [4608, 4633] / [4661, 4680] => -0.98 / 5.97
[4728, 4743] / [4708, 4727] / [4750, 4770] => 1.23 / 6.13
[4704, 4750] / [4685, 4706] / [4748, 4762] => -1.61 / 5.91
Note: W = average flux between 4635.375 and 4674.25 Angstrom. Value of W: 6.03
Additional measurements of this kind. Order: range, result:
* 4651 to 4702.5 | 5.86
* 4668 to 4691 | 5.99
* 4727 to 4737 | 5.74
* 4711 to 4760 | 6.08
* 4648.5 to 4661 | 6.11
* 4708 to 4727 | 6.31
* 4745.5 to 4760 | 6.36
